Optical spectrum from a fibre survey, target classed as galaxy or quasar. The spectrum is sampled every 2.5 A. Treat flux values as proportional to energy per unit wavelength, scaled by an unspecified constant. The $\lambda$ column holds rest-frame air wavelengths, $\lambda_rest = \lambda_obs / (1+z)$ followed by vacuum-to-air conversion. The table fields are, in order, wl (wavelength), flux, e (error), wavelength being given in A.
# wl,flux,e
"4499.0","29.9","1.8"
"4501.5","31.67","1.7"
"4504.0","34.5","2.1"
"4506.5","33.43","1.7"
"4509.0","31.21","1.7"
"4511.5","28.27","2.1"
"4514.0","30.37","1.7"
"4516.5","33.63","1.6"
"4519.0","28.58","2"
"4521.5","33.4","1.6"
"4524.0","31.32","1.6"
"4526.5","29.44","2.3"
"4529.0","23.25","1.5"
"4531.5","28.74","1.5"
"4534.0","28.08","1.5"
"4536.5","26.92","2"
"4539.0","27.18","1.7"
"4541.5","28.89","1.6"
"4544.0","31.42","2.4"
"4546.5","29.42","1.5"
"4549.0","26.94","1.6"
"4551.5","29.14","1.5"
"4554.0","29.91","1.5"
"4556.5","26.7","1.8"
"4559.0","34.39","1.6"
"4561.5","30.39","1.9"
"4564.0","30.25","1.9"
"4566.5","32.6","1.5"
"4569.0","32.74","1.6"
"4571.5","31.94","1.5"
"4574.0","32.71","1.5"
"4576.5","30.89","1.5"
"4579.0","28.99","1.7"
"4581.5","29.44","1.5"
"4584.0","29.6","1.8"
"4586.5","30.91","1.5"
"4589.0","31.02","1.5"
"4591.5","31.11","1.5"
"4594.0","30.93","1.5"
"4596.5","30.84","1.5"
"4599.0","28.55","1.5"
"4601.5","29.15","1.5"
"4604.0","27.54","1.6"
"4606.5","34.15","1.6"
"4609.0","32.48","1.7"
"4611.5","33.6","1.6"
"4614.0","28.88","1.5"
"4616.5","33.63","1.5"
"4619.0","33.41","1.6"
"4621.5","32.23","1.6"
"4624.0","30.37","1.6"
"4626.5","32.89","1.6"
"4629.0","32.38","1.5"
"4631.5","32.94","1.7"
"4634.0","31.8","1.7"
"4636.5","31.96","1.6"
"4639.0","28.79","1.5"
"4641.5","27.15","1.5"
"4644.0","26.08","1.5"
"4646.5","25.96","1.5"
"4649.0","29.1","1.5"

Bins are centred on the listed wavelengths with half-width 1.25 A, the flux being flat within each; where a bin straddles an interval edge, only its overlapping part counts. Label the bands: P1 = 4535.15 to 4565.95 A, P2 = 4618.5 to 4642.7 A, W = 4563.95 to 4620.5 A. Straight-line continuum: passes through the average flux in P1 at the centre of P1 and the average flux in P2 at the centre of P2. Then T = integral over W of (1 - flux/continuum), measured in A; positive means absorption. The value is -1.4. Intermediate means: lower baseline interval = 29.4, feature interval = 31.1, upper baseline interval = 31.3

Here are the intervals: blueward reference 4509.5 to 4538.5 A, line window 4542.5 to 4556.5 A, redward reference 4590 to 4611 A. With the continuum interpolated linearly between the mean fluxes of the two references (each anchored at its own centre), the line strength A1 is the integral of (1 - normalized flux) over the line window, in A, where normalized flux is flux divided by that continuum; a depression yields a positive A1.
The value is 0.3 A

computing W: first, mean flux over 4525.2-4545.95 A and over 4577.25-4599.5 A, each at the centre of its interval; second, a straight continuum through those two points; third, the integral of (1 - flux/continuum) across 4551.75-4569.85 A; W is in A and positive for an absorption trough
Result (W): -1.1 A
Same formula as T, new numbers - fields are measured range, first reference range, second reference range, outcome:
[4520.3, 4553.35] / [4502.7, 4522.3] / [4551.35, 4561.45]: 2.2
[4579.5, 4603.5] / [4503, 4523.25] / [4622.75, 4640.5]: 1.1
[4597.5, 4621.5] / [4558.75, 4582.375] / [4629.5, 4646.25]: -0.7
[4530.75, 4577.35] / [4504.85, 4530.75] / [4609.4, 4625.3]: 1.5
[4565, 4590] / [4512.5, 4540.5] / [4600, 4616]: -0.6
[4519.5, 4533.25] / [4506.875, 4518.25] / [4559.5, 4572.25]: 0.9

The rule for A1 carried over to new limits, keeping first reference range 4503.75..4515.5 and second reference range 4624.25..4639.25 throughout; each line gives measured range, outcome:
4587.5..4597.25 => 0.23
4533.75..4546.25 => 1.14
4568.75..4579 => 0.00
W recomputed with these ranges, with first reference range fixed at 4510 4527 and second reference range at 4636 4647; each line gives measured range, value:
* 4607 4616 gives -1.1 A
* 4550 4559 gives 0.2 A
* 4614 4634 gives -2.8 A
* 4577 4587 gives -0.2 A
